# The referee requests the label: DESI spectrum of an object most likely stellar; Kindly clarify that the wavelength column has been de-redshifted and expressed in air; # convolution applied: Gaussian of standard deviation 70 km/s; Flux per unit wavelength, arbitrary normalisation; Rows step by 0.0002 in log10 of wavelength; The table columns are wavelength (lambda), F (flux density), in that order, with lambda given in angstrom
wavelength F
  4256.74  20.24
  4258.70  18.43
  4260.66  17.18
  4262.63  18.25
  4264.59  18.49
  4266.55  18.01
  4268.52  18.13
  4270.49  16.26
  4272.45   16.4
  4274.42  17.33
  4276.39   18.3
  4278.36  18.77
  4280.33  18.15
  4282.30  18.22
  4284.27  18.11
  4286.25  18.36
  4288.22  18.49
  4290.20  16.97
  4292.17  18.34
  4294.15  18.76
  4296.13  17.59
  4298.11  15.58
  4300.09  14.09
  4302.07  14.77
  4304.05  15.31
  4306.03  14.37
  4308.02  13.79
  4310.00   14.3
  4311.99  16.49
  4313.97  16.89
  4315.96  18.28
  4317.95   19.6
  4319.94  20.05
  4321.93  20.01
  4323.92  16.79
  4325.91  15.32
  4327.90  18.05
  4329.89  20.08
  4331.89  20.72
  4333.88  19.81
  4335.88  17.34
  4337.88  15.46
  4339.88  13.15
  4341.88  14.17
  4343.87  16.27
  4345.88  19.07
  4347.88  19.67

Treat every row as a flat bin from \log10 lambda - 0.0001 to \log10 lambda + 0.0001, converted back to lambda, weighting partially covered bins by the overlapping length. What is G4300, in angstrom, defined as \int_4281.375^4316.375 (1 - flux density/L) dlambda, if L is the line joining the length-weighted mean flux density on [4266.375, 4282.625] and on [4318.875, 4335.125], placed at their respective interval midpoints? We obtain 3.2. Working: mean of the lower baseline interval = 17.7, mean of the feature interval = 16.6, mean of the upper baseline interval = 18.8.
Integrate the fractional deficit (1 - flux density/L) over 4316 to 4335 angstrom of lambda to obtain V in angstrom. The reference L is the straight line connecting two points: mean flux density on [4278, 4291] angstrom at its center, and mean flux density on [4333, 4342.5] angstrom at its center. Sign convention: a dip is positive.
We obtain -2.8 angstrom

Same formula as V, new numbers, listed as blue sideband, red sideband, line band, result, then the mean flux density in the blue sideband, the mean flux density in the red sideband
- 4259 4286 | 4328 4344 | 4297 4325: 1.61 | 17.8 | 17.2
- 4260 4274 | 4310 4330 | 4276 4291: -0.46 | 17.5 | 17.9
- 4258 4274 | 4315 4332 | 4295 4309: 2.42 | 17.6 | 18.7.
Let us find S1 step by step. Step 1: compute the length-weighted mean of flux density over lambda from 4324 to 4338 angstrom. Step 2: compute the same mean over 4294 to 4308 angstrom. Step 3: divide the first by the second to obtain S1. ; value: 1.18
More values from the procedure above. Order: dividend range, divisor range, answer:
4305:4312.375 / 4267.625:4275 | 0.86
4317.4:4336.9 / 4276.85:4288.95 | 1.02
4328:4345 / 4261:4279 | 0.97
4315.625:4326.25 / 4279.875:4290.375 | 1.02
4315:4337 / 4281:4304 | 1.09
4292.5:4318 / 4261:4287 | 0.90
